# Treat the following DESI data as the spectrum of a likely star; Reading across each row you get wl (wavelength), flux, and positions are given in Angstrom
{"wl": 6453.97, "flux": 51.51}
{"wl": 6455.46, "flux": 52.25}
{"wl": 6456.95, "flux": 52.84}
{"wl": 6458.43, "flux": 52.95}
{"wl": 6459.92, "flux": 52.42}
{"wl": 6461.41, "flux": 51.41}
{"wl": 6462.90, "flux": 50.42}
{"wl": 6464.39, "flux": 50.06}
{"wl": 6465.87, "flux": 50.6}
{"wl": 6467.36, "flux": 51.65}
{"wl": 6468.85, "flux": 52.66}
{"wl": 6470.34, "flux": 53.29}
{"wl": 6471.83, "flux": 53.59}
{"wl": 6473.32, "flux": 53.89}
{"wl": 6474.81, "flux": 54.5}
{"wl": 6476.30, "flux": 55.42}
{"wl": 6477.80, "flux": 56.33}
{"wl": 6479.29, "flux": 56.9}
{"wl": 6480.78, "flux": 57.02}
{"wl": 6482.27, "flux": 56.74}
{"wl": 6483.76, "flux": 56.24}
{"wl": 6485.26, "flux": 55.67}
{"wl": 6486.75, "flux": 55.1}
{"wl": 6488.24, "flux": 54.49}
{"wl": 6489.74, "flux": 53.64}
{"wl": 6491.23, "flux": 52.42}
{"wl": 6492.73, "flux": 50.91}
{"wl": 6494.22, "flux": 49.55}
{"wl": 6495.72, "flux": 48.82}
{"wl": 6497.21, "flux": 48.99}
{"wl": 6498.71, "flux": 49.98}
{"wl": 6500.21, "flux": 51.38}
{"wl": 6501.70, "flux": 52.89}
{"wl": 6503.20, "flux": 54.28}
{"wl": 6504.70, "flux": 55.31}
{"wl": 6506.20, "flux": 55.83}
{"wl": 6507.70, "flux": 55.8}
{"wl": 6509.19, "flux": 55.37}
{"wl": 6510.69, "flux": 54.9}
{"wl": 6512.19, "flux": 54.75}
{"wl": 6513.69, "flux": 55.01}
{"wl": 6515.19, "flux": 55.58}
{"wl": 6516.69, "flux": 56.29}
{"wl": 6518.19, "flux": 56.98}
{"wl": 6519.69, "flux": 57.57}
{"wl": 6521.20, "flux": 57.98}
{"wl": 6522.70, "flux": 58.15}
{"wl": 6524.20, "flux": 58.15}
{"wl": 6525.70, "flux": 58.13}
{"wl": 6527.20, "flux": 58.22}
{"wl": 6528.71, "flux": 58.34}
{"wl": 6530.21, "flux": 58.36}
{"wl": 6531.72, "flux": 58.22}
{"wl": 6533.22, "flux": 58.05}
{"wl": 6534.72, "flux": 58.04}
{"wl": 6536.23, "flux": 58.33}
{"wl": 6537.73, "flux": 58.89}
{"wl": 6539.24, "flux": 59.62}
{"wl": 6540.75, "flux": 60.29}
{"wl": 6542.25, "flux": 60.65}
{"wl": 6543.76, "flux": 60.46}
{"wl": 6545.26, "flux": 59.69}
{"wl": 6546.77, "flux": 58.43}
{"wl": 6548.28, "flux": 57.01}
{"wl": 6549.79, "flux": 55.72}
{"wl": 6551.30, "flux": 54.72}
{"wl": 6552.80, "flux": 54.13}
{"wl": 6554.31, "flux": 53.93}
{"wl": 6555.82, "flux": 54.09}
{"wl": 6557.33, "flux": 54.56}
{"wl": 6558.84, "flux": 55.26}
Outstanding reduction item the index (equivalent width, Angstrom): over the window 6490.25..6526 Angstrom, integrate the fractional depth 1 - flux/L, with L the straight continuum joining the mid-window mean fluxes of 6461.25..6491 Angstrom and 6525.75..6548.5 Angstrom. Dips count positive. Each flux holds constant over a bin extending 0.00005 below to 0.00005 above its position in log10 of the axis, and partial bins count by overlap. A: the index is 1.4 Angstrom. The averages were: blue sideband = 54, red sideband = 58.9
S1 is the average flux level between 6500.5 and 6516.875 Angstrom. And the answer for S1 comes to 55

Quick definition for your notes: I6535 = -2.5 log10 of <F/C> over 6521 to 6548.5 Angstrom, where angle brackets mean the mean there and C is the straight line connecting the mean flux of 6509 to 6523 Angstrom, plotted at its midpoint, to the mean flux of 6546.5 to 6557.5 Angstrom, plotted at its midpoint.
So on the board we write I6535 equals -0.06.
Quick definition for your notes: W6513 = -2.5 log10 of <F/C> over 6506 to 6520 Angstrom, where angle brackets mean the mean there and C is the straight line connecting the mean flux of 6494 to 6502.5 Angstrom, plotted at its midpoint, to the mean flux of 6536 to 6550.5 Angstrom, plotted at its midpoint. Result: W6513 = -0.05 mag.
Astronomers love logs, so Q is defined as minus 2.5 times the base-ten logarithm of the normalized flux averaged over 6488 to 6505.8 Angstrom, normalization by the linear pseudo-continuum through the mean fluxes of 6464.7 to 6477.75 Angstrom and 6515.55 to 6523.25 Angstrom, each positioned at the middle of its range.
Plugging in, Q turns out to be 0.07 mag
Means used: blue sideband 53.3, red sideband 57.2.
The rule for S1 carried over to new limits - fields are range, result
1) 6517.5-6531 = 58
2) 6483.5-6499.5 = 52.2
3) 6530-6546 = 59.2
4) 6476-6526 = 54.7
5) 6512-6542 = 57.9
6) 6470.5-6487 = 55.5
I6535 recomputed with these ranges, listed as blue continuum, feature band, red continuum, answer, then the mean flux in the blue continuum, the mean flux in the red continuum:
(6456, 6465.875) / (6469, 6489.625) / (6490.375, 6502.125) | -0.08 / 51.6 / 50.6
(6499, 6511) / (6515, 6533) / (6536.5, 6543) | -0.01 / 54.3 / 59.8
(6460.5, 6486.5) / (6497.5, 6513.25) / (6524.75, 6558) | 0.03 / 53.9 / 57.6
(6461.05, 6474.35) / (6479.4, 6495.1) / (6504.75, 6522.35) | -0.01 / 52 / 56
